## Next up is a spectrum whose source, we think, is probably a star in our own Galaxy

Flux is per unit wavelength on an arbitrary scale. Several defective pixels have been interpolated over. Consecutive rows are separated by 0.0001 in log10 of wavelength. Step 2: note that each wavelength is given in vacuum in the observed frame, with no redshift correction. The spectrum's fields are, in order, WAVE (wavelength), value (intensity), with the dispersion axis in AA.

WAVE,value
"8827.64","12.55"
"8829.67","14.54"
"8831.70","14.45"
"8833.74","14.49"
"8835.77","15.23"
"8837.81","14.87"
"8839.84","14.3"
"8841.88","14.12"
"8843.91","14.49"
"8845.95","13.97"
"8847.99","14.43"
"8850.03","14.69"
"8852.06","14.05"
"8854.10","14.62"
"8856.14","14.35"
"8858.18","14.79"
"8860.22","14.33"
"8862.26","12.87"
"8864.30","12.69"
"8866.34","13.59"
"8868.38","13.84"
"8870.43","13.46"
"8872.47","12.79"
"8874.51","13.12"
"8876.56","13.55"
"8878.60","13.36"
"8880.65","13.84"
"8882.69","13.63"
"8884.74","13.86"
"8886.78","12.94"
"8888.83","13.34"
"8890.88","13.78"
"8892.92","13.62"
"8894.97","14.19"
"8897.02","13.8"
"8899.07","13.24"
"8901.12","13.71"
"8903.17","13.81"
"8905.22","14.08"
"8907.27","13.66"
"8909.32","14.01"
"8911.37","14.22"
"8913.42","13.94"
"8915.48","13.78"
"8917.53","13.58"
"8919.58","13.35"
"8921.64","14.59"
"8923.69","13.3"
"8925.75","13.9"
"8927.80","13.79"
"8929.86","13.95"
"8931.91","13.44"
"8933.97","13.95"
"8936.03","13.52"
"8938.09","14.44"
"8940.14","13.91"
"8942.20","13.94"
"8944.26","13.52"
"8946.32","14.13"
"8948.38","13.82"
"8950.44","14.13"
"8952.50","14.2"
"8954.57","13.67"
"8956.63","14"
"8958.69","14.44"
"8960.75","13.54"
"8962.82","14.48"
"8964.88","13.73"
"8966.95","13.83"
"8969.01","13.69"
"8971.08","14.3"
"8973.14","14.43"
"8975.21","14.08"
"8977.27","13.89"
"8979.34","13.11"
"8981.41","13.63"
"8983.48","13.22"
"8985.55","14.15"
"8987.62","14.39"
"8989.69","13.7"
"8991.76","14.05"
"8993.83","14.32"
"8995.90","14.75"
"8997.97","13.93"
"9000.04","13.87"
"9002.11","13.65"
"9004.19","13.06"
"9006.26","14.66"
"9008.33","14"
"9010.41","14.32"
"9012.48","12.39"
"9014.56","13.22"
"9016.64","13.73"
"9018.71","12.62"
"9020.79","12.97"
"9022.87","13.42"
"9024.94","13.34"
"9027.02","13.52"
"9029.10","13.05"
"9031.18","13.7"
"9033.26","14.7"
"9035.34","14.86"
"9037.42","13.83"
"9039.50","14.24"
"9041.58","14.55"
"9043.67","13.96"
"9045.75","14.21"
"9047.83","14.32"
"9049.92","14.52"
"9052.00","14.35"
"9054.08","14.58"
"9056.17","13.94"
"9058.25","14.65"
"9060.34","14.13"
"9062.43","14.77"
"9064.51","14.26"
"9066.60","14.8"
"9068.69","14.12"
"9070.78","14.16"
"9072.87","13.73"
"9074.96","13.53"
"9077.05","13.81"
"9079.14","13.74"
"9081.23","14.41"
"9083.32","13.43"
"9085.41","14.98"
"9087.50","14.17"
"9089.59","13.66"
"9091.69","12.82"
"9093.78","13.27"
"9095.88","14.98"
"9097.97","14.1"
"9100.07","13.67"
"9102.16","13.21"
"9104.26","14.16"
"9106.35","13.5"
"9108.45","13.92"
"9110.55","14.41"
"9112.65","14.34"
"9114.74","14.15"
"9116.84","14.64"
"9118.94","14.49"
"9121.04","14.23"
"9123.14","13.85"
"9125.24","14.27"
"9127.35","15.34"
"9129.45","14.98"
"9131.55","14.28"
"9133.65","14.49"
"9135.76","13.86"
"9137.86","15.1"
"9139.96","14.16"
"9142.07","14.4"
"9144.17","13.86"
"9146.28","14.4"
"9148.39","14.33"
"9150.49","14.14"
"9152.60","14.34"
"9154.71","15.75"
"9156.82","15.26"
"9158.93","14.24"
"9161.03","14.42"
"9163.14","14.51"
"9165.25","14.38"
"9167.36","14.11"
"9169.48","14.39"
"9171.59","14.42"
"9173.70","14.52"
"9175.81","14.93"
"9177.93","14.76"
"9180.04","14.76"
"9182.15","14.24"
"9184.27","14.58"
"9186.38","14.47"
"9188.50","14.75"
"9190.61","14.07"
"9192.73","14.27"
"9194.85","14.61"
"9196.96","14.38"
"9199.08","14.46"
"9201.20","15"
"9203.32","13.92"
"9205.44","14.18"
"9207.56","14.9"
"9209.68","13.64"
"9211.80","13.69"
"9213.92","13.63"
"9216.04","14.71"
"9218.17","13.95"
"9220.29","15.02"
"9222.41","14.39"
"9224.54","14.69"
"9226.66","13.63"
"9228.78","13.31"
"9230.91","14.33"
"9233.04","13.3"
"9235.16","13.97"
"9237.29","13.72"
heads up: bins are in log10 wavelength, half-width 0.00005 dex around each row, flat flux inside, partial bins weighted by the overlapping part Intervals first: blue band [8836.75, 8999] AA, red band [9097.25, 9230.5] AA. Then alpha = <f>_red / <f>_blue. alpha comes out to 1.03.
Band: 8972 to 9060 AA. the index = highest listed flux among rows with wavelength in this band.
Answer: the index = 14.86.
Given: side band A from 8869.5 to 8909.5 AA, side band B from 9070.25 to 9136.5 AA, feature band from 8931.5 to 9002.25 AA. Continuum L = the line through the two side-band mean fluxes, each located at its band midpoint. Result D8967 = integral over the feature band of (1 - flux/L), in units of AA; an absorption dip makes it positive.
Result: -0.9 AA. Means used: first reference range 13.6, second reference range 14.1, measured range 13.9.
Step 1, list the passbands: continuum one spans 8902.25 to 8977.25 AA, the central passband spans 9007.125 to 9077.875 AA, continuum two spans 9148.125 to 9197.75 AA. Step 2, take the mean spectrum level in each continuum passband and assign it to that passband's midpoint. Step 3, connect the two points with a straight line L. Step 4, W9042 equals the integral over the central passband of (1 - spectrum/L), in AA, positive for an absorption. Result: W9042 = 1.19 AA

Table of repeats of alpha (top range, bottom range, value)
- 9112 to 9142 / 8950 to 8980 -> 1.03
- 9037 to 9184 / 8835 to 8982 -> 1.03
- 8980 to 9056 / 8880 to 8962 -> 1.00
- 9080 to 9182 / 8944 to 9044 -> 1.03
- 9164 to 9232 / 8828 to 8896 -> 1.03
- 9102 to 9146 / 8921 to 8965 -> 1.03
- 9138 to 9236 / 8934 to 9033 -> 1.04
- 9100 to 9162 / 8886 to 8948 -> 1.04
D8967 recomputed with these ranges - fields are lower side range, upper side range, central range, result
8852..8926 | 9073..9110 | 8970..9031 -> 0.3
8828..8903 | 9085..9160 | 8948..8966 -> 0.0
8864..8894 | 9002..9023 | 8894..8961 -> -2.1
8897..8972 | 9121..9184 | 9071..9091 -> 0.5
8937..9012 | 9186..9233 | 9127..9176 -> -1.1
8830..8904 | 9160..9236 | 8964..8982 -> 0.2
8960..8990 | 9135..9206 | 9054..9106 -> 0.6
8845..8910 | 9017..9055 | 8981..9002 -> -0.2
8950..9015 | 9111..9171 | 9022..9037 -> 0.3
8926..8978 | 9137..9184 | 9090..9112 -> 0.8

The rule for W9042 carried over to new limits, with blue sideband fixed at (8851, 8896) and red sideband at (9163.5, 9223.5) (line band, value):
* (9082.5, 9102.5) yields 0.4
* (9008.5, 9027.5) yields 0.9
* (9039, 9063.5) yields -0.5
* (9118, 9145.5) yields -0.3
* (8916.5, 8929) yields 0.0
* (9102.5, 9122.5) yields 0.1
